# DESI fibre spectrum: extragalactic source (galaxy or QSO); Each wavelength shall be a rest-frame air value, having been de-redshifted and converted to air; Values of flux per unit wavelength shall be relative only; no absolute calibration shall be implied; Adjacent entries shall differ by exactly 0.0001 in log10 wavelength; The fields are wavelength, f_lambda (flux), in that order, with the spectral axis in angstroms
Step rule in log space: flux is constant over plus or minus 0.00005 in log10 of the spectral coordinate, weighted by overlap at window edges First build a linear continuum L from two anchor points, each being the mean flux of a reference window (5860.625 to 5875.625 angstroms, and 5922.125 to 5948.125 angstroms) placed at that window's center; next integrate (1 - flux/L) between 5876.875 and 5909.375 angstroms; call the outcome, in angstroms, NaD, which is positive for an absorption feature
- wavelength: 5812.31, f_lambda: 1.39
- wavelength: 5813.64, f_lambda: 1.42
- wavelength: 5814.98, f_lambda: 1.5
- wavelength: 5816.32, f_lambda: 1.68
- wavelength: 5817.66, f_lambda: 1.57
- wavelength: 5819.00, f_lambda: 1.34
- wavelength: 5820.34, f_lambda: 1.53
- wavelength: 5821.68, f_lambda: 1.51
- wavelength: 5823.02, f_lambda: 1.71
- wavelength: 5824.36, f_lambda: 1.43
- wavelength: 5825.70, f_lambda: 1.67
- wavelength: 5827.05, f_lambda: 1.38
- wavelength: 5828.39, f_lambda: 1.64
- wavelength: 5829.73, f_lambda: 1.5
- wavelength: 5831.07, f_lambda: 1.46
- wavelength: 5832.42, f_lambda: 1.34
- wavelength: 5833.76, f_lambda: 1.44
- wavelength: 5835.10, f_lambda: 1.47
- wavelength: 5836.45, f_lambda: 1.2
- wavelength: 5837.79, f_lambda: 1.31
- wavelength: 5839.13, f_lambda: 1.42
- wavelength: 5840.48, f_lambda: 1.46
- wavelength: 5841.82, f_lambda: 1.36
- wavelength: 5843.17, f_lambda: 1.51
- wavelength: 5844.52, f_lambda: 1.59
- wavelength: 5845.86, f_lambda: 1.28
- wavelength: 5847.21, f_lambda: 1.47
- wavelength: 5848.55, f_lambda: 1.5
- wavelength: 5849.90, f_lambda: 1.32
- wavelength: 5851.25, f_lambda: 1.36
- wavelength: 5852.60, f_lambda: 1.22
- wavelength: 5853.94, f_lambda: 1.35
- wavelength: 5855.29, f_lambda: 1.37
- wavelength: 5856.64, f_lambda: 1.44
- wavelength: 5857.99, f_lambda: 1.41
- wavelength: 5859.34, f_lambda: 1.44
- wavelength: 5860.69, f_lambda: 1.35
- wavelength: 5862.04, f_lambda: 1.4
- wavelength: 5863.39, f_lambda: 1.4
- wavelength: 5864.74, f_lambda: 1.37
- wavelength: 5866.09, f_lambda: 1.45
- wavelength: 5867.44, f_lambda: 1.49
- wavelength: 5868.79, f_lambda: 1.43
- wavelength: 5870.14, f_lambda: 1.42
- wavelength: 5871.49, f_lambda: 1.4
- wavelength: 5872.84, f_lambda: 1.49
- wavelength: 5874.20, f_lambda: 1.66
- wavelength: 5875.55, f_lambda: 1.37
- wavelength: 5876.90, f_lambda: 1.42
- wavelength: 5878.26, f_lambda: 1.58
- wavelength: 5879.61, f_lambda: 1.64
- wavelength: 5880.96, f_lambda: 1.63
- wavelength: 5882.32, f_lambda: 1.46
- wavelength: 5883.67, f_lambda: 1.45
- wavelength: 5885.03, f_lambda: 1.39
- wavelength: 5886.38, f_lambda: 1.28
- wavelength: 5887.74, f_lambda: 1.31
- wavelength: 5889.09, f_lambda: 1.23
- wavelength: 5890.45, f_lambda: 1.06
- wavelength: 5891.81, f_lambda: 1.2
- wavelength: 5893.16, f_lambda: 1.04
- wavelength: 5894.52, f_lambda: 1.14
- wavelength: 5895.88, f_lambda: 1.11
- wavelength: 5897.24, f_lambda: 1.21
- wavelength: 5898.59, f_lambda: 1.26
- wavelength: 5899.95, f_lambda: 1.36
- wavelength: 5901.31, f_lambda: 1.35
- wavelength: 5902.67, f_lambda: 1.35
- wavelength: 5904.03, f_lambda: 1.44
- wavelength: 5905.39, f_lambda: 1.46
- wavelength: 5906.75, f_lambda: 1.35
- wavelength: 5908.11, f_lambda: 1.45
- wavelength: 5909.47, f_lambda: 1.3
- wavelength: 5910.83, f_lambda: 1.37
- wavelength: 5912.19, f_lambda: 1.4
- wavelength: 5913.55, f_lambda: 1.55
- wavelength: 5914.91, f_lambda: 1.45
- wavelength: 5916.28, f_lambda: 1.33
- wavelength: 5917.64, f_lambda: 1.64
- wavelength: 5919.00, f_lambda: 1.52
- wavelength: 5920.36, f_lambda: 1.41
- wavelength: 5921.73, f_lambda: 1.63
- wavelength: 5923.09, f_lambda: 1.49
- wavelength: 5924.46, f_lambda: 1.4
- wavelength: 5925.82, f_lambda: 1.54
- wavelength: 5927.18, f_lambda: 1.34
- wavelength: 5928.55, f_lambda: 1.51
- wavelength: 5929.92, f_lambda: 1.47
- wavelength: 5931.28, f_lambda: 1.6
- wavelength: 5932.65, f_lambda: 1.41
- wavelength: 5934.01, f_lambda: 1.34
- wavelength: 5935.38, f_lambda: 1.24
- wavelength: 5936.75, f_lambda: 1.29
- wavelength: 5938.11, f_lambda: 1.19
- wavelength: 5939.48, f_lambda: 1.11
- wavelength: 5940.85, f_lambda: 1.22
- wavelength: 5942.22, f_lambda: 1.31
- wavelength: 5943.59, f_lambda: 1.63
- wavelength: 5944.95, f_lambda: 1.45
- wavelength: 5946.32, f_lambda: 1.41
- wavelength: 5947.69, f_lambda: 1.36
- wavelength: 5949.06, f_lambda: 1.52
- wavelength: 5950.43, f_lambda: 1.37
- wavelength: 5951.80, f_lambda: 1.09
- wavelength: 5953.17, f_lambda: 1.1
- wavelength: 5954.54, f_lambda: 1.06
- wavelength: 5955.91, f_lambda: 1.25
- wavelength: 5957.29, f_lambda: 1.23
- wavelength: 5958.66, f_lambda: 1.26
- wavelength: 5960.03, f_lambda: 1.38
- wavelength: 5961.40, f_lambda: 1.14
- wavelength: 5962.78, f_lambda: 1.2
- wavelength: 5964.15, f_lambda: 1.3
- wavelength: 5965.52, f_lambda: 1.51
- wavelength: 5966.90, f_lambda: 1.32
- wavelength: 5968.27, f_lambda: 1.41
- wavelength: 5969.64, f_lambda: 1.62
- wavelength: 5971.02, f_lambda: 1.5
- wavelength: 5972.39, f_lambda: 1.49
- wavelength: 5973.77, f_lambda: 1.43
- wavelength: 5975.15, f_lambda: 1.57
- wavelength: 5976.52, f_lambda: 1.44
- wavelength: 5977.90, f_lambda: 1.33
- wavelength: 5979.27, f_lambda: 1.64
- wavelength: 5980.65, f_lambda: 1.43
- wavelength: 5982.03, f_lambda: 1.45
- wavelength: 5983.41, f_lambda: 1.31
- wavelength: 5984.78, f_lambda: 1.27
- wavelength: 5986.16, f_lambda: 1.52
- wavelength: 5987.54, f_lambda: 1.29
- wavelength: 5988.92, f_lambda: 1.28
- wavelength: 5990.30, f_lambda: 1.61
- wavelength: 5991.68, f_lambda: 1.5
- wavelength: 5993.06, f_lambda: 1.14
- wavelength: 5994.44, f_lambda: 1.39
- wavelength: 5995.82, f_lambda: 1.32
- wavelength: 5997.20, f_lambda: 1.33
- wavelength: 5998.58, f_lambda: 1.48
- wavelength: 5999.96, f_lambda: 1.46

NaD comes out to 1.92 angstroms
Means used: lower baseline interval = 1.44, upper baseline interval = 1.39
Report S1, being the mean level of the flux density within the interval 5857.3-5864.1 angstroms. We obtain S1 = 1.4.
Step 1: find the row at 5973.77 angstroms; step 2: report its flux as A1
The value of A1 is 1.43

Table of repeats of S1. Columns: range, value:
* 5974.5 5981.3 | 1.48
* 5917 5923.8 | 1.54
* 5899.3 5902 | 1.35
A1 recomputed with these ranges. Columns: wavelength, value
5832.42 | 1.34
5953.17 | 1.1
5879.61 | 1.64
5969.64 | 1.62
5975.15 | 1.57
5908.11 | 1.45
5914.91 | 1.45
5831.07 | 1.46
